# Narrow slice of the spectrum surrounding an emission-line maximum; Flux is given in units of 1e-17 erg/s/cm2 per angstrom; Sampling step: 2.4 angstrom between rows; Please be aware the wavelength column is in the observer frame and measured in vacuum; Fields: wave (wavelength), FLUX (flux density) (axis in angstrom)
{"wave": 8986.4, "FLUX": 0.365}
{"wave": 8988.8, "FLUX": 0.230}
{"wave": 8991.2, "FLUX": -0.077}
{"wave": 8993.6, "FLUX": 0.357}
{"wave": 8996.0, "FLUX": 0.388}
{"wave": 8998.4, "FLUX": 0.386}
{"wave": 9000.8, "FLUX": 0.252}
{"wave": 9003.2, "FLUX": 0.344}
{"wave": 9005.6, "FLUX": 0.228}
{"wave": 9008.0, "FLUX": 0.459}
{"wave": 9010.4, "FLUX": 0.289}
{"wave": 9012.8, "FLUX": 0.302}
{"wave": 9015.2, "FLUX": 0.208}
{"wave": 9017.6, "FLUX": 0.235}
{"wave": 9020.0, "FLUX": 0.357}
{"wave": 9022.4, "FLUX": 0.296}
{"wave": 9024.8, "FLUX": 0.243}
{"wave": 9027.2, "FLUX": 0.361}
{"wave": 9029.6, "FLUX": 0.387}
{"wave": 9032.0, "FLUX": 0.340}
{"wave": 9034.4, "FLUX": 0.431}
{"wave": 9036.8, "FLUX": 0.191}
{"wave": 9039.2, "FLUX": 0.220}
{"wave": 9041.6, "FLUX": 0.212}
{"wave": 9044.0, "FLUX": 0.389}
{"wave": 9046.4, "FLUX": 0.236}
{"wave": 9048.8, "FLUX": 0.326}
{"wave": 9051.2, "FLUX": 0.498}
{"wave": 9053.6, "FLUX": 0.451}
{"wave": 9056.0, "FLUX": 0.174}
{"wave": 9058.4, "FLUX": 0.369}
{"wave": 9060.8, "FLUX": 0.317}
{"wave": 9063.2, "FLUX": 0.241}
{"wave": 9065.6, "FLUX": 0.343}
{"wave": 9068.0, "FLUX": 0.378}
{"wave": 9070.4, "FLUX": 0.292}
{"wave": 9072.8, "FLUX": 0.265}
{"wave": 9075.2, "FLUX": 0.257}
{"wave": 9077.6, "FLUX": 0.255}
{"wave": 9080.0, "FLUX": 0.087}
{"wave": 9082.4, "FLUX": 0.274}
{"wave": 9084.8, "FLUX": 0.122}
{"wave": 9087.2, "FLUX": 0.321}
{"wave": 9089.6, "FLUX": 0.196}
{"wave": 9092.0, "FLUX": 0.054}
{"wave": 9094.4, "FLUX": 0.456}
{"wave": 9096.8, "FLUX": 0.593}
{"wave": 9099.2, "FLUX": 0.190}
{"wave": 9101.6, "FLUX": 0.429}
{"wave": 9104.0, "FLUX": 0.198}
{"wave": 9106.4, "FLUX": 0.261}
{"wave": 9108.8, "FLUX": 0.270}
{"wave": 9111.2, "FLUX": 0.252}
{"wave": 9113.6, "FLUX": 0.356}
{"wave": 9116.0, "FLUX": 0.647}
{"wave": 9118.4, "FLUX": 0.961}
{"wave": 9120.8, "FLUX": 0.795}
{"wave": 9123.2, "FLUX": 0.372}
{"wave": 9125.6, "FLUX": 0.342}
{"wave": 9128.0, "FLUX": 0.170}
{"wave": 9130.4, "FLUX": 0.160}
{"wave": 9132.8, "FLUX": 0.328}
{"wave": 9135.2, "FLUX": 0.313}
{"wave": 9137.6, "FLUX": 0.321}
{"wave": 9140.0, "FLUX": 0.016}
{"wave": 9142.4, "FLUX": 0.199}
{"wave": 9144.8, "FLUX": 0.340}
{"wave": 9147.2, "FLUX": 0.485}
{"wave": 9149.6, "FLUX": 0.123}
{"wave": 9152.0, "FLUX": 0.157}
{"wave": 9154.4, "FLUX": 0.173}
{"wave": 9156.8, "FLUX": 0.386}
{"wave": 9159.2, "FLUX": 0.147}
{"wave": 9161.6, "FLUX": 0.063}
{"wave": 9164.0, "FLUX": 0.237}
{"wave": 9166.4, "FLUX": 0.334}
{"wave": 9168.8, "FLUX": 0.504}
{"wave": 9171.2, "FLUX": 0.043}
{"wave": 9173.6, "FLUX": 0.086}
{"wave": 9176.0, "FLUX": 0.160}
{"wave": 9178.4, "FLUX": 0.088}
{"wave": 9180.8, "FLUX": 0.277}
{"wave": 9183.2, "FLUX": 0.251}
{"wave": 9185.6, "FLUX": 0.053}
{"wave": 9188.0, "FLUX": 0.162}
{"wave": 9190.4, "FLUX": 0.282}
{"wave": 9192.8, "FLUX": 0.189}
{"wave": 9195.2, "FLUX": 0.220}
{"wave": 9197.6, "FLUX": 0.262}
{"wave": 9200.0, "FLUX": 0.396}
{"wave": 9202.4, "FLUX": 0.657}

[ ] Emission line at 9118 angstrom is H-gamma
